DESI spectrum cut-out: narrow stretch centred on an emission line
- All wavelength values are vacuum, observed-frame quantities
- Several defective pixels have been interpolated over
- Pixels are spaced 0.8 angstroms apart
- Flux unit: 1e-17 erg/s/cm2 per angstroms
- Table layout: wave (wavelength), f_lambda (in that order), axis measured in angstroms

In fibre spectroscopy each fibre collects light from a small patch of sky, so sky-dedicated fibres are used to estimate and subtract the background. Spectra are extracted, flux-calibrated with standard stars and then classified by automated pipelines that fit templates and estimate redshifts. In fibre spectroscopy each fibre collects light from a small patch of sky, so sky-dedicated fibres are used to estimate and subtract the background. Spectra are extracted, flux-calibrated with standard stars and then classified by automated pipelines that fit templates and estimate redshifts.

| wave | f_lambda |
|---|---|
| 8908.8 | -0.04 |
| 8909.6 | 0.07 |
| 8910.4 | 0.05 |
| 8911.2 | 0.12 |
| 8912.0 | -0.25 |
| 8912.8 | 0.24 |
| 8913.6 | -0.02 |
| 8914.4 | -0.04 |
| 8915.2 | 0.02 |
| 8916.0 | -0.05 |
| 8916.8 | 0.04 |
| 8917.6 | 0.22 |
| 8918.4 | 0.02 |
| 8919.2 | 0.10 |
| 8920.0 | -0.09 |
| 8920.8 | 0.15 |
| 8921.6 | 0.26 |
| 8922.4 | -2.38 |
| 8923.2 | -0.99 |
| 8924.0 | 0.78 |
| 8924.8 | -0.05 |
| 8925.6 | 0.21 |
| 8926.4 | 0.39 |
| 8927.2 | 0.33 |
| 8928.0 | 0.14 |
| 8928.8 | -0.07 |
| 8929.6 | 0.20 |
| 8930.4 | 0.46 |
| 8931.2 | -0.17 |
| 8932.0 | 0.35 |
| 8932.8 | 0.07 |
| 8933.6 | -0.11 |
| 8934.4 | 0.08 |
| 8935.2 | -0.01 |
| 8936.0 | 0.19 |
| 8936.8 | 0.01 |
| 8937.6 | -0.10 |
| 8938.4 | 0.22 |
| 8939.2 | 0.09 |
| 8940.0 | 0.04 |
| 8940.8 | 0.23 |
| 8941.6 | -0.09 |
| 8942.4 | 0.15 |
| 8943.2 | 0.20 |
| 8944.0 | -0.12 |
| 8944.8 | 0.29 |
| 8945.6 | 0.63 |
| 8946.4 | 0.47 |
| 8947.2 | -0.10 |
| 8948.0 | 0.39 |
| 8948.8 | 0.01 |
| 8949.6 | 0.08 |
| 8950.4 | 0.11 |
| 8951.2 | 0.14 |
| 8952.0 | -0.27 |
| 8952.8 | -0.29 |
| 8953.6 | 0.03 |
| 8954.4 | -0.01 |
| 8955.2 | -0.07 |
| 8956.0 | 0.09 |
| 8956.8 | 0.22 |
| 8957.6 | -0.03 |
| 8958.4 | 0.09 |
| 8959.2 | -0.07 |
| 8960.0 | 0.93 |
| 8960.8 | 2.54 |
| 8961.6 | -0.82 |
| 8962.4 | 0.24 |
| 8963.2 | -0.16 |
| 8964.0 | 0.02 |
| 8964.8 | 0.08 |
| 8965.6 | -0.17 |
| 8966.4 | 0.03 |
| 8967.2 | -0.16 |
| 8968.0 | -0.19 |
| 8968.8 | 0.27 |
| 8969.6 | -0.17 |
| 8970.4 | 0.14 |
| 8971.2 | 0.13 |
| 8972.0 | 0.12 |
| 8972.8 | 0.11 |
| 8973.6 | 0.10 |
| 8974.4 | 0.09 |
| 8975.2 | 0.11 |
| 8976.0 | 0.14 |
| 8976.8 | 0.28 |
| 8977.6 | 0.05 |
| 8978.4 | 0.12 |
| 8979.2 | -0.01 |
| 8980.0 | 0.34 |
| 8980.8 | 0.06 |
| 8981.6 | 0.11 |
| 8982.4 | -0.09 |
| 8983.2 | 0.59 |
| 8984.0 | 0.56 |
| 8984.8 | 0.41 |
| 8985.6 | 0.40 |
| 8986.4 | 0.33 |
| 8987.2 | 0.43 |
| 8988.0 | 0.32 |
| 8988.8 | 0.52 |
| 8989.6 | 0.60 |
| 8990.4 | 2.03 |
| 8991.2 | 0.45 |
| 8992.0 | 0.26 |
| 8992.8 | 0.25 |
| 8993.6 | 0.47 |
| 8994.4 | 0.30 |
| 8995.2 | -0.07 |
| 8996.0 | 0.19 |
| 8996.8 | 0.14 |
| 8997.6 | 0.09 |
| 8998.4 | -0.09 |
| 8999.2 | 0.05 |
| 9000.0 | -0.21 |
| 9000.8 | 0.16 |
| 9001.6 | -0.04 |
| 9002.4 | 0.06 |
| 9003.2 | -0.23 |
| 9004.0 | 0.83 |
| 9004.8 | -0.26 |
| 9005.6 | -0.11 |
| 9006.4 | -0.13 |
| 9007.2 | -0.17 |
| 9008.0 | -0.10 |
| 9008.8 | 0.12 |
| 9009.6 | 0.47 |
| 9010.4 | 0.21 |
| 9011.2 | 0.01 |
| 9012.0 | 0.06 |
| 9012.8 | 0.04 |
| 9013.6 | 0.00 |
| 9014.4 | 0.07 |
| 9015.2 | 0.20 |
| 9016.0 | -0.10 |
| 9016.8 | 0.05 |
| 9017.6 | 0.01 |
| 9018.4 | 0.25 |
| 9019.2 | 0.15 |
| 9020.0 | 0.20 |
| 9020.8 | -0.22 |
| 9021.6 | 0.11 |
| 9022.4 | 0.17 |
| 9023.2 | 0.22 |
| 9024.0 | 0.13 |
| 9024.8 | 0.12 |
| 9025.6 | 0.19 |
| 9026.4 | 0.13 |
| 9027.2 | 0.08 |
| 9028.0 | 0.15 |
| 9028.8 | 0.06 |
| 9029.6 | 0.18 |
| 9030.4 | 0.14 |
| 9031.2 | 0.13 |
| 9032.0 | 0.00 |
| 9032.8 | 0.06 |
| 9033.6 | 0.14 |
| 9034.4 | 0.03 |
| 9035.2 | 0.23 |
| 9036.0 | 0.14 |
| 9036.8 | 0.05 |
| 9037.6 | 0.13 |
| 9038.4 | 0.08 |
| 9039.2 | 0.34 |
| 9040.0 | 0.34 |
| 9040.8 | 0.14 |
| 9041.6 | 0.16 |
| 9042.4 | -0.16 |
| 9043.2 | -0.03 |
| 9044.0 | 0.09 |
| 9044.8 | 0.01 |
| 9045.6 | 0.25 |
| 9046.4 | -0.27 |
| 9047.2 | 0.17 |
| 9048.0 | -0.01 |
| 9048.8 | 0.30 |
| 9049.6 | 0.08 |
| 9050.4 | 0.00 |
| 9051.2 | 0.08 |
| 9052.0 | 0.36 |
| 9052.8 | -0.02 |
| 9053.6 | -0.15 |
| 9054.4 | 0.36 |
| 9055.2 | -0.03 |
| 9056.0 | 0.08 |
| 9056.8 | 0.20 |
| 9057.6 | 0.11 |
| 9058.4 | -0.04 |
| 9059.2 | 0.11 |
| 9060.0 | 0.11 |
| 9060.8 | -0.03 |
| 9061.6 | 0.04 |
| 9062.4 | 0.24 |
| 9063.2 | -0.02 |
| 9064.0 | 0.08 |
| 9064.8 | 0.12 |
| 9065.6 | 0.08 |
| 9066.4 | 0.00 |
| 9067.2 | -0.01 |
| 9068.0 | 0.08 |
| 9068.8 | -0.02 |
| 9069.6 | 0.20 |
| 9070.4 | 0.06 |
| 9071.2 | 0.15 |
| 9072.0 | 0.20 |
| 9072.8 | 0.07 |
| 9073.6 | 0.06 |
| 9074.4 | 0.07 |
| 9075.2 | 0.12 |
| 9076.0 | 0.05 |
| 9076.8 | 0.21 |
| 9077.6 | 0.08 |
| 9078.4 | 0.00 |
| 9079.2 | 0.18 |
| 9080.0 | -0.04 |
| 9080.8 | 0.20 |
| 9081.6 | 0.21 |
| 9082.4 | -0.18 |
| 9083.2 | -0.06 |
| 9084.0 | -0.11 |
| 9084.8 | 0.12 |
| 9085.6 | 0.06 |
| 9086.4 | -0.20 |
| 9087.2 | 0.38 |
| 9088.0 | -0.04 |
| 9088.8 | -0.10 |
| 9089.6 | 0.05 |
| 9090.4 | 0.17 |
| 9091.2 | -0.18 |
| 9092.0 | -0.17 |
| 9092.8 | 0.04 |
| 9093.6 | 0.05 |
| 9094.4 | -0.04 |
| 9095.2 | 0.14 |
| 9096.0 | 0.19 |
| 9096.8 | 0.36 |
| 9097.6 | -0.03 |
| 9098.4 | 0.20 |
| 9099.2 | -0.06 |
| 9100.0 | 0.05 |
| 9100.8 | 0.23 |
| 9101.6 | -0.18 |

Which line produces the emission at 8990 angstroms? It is H-gamma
